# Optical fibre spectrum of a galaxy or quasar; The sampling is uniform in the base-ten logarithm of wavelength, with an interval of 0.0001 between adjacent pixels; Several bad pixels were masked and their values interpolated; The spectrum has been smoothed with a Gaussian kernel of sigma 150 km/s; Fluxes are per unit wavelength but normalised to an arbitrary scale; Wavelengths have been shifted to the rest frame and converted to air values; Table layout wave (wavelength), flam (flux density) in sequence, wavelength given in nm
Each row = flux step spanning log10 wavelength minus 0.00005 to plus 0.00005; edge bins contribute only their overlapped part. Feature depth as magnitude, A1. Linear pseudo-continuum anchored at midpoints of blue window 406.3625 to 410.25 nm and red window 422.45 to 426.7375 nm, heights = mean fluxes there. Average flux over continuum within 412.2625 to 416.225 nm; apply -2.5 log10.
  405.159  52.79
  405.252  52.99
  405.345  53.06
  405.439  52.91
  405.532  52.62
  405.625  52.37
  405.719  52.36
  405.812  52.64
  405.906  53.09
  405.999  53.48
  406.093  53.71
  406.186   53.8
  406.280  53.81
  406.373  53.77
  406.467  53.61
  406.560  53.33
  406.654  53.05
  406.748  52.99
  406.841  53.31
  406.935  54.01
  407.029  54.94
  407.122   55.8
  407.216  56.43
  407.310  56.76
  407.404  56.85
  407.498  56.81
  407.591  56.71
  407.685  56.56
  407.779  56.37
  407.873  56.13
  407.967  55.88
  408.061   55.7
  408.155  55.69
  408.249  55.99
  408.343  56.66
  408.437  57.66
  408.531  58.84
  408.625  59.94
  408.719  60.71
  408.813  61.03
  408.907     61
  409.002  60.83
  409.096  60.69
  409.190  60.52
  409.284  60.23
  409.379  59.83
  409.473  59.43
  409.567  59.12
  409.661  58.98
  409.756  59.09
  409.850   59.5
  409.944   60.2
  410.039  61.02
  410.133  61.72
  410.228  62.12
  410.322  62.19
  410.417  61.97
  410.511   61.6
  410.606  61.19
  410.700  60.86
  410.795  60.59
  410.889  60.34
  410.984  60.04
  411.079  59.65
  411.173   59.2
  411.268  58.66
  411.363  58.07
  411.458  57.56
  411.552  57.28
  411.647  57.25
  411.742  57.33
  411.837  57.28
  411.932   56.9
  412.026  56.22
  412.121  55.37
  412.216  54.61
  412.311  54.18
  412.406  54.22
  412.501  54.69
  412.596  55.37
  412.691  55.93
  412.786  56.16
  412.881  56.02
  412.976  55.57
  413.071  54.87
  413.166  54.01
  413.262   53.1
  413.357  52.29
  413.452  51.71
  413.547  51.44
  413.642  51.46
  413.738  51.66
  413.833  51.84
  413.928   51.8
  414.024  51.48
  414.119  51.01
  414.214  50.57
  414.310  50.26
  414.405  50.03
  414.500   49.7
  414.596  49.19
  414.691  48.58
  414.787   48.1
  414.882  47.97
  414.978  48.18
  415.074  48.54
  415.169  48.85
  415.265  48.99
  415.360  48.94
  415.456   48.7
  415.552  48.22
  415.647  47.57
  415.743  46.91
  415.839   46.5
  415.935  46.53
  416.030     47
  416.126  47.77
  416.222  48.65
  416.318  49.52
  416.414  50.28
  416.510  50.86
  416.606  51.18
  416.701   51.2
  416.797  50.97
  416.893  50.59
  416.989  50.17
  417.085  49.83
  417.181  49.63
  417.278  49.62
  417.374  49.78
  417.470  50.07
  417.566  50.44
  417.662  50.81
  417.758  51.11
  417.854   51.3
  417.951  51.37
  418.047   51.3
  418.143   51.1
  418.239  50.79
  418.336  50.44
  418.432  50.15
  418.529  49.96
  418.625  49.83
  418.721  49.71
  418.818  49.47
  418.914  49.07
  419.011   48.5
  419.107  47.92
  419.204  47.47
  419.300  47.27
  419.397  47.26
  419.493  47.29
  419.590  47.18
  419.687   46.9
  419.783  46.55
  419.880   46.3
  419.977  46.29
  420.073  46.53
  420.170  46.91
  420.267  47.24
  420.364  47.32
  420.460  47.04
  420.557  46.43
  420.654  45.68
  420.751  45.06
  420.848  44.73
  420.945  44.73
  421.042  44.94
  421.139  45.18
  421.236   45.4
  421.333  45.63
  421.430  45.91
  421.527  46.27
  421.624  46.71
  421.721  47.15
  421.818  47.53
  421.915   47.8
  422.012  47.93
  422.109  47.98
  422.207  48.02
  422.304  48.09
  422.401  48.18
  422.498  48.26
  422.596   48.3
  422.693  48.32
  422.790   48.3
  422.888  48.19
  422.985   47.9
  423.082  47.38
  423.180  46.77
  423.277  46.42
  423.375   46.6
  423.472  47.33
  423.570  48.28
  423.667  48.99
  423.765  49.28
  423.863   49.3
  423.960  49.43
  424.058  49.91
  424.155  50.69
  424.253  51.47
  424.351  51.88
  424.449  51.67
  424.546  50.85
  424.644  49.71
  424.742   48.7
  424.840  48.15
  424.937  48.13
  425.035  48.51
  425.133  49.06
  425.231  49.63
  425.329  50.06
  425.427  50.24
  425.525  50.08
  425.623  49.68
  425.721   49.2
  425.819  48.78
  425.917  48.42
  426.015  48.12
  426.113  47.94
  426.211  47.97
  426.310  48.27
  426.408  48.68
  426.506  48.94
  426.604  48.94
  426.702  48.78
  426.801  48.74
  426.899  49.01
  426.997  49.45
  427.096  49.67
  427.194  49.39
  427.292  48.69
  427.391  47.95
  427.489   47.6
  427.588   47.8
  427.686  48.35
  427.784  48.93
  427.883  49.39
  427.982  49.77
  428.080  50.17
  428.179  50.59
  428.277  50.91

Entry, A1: 0.07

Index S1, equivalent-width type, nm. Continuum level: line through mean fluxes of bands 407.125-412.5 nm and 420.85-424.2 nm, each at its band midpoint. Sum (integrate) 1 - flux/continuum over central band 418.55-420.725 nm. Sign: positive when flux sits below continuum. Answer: 0.11 nm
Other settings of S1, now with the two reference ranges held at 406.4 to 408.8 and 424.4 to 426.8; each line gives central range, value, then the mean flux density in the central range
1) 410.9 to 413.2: -0.09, 56.6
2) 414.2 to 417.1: 0.22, 49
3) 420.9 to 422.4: 0.12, 46.7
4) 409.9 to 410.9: -0.11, 61.3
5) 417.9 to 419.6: 0.08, 49.3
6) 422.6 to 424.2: 0.05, 48.3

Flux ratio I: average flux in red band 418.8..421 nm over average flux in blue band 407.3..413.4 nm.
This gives 0.81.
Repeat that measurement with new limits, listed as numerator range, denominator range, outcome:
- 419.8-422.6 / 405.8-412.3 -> 0.81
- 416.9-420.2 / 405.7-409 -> 0.88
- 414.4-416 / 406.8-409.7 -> 0.84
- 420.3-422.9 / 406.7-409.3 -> 0.82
